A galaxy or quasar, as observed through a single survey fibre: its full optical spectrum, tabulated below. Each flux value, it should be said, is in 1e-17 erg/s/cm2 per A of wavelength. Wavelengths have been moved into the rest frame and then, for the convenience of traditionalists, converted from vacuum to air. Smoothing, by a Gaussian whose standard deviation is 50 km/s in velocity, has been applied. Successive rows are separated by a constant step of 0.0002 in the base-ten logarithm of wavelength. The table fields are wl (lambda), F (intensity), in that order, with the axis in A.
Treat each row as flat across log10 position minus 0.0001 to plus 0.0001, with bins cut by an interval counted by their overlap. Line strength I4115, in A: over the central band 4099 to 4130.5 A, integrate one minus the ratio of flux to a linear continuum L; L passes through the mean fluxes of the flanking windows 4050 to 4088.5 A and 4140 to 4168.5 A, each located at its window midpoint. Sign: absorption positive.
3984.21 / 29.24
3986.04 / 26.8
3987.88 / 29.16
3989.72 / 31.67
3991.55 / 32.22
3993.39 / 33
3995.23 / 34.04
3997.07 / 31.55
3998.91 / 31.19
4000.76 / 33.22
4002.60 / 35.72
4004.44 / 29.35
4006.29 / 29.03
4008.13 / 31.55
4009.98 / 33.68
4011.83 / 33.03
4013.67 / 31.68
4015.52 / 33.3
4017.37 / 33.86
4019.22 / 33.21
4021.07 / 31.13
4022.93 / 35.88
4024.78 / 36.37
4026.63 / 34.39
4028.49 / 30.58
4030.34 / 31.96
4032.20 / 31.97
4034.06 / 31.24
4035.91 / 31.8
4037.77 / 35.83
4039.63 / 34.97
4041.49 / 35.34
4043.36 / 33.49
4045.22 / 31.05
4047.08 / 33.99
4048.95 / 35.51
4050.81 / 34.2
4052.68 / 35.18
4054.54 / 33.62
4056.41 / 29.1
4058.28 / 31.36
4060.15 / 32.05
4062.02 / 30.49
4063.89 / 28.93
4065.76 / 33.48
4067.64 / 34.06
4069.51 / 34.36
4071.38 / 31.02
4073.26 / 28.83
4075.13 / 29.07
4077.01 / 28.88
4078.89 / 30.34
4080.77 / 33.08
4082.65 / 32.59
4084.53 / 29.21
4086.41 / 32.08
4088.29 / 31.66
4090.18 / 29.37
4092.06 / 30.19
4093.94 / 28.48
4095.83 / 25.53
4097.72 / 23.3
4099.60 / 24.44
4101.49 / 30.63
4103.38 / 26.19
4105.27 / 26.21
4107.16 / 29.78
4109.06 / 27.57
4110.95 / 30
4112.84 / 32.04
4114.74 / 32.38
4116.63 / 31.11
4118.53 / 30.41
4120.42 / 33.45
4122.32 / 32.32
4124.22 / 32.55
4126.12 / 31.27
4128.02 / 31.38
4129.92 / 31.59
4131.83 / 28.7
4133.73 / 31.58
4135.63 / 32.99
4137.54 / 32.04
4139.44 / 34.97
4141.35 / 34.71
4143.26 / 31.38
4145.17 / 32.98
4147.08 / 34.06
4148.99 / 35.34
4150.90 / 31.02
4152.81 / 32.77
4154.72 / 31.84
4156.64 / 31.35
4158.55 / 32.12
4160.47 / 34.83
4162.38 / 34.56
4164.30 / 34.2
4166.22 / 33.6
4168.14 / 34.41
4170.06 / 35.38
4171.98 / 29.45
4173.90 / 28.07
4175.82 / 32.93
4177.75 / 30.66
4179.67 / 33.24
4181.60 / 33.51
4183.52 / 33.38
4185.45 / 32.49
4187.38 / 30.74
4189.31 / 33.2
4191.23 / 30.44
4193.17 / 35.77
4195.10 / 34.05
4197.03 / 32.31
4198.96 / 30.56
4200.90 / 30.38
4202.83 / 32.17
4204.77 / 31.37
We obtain 2.2 A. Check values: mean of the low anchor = 31.6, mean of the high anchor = 33.3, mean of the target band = 30.2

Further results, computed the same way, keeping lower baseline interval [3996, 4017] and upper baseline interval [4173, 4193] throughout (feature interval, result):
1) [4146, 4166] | -0.7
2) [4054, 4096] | 1.7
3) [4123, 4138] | 0.3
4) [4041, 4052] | -0.6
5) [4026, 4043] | -0.5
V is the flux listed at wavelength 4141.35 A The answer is 34.71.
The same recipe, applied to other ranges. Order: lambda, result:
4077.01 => 28.88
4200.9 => 30.38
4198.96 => 30.56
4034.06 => 31.24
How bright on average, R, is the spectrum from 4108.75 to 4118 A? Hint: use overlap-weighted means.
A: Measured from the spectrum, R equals 30.8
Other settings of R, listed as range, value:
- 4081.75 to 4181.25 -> 31.3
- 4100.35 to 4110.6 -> 28.1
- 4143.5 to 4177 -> 32.8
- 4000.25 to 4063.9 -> 32.9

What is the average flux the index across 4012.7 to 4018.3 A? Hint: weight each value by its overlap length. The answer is 33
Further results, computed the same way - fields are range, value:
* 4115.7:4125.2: 32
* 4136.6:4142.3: 33.9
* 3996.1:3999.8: 31.4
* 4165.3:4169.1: 34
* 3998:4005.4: 32.3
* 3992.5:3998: 32.9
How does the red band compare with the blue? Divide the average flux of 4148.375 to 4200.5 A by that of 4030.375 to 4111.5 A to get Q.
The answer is 1.05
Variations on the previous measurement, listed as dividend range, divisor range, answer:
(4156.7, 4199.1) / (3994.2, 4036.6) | 1.00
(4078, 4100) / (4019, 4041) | 0.88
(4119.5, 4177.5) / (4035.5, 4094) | 1.02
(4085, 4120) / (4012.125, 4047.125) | 0.87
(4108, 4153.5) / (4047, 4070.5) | 0.98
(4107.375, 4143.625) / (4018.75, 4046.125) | 0.95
